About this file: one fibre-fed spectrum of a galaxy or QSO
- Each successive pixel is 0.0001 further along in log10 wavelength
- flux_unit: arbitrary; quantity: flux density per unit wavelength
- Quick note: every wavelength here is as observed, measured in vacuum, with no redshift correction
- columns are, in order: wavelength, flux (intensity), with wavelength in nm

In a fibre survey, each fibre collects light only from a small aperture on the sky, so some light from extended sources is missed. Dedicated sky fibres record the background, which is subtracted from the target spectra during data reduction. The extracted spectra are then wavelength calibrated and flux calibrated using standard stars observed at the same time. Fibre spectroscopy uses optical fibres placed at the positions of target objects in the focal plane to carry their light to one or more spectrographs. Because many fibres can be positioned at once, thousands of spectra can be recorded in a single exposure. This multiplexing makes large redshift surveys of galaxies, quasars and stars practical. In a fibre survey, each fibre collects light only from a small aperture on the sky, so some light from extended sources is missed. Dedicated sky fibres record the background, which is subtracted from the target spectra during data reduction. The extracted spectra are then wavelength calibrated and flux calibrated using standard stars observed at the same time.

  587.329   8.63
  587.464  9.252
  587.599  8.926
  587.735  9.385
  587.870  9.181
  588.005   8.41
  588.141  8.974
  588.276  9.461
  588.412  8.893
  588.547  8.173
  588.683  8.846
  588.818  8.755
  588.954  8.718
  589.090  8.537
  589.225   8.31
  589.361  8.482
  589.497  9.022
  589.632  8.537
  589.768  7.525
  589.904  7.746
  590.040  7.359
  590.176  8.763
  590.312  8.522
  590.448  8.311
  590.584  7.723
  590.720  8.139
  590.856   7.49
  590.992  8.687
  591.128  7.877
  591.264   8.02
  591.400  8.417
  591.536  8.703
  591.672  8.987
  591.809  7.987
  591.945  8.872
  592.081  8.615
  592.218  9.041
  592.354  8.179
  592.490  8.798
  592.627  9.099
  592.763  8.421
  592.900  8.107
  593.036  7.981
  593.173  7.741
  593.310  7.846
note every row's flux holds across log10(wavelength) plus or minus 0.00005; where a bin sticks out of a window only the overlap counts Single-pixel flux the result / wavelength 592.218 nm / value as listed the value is 9.041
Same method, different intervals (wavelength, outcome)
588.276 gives 9.461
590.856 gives 7.49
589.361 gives 8.482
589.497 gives 9.022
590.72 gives 8.139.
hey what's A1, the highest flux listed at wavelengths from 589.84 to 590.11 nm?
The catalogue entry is 7.746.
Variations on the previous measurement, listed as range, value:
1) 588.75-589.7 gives 9.022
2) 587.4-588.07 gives 9.385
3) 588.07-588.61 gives 9.461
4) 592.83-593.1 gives 8.107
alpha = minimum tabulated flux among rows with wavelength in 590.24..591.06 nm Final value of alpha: 7.49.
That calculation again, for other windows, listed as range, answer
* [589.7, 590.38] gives 7.359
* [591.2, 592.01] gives 7.987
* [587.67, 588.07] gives 8.41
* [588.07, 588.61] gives 8.173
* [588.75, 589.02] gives 8.718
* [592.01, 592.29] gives 8.615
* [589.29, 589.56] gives 8.482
